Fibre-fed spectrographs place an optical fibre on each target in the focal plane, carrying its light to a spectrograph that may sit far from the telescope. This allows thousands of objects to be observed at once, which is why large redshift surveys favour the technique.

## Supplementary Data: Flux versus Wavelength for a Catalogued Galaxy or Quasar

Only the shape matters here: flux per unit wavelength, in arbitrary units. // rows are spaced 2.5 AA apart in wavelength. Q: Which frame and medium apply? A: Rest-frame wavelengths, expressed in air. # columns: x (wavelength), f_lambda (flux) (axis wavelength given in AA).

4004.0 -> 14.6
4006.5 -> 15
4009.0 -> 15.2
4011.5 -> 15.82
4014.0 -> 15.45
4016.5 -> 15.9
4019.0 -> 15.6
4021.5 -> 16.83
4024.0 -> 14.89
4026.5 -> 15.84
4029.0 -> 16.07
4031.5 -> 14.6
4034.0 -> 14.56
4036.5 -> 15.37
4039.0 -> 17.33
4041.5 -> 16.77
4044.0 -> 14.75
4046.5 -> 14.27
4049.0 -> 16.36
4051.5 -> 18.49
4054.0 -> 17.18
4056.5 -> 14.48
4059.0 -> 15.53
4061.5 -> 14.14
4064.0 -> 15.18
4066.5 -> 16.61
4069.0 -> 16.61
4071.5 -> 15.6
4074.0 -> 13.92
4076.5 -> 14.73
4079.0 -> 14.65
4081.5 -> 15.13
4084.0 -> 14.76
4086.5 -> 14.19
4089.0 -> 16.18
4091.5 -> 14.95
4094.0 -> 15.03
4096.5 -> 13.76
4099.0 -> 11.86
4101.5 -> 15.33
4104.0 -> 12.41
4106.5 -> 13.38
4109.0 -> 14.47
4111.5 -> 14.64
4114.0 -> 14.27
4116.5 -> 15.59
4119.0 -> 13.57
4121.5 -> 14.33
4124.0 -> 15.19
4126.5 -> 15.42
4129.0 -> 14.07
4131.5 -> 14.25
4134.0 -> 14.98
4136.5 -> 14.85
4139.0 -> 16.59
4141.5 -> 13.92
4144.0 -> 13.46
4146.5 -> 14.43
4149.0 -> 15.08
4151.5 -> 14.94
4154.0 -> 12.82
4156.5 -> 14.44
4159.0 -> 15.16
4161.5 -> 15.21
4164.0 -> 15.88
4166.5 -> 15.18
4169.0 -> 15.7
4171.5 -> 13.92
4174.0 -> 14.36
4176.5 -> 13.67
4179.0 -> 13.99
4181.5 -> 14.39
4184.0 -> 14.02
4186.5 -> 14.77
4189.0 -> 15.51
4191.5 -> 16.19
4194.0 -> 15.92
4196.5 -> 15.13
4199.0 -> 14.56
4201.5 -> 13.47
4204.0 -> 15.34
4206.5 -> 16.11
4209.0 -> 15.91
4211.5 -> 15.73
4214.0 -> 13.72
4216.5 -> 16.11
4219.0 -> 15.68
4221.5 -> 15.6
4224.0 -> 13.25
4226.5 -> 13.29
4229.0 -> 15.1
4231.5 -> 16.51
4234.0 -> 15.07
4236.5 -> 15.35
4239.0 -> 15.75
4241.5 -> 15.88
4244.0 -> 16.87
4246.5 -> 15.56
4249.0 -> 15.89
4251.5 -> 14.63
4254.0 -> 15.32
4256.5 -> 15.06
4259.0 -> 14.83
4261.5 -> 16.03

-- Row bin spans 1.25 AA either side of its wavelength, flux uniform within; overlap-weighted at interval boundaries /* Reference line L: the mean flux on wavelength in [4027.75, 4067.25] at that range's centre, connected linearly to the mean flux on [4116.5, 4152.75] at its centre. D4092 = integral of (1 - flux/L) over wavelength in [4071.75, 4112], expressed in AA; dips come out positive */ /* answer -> 2.2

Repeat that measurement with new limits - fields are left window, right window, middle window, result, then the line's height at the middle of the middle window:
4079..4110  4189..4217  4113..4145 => -0.12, 14.6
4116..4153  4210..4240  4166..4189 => 0.62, 14.9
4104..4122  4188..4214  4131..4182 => 0.34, 14.7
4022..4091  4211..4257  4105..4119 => 0.98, 15.4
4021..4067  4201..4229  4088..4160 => 4.30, 15.4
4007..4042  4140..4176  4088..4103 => 0.65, 15.1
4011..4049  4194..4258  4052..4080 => 0.24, 15.6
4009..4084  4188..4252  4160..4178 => 0.66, 15.4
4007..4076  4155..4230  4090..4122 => 2.51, 15.3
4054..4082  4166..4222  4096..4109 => 1.49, 15.2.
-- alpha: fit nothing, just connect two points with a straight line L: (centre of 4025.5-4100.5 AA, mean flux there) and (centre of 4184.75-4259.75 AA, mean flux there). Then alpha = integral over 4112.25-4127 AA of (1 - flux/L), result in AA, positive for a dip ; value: 0.6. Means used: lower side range 15.3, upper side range 15.3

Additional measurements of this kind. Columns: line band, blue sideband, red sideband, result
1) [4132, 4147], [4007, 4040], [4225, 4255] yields 0.79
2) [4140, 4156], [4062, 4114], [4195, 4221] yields 0.82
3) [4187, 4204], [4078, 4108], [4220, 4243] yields -0.26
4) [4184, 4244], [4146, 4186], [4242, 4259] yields -0.45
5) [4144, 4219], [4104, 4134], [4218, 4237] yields -0.76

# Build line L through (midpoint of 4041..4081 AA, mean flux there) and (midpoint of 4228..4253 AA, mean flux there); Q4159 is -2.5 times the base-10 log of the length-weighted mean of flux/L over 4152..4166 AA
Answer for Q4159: 0.06 mag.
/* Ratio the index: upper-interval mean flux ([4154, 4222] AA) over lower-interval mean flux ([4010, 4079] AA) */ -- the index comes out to 0.96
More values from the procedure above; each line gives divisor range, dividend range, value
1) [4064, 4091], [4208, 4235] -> 0.99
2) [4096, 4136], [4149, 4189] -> 1.03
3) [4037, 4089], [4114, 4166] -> 0.95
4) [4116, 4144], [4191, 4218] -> 1.04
